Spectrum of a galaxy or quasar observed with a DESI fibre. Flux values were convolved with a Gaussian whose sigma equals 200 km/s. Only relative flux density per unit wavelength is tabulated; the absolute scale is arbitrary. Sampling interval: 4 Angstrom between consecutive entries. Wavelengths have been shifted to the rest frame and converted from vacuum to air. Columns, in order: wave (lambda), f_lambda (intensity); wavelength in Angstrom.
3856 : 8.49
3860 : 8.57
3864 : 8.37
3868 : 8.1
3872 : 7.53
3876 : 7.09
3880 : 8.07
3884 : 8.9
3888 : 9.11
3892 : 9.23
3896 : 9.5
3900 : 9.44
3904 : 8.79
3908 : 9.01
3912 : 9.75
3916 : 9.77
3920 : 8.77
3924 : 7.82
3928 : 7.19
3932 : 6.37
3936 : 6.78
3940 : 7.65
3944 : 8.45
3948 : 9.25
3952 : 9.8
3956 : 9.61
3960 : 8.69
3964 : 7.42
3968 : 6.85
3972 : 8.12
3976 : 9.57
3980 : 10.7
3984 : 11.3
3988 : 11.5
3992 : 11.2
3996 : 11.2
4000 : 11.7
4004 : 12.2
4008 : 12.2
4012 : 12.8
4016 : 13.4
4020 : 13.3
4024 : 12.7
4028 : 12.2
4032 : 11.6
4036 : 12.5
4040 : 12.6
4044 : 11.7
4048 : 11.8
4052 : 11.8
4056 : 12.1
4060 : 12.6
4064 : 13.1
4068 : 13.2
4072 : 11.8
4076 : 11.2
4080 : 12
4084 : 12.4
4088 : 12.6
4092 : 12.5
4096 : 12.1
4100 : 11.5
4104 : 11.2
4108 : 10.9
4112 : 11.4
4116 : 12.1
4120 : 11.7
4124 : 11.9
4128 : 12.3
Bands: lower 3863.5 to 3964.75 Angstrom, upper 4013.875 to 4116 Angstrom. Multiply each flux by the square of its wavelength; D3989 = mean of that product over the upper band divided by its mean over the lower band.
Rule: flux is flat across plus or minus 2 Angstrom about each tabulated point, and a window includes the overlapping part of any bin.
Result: 1.5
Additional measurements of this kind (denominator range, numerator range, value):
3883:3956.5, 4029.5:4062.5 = 1.49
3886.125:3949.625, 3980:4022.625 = 1.47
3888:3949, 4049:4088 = 1.55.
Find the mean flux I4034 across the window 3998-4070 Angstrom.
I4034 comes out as 12.4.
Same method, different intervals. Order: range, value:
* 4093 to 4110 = 11.5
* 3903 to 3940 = 8.2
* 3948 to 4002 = 9.8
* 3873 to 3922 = 8.92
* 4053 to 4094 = 12.3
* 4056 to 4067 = 12.7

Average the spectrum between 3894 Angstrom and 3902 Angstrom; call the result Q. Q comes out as 9.47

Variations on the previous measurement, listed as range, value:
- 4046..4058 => 11.9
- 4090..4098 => 12.3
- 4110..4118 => 11.8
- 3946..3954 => 9.53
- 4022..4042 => 12.3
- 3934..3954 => 8.39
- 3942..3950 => 8.85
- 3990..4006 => 11.6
